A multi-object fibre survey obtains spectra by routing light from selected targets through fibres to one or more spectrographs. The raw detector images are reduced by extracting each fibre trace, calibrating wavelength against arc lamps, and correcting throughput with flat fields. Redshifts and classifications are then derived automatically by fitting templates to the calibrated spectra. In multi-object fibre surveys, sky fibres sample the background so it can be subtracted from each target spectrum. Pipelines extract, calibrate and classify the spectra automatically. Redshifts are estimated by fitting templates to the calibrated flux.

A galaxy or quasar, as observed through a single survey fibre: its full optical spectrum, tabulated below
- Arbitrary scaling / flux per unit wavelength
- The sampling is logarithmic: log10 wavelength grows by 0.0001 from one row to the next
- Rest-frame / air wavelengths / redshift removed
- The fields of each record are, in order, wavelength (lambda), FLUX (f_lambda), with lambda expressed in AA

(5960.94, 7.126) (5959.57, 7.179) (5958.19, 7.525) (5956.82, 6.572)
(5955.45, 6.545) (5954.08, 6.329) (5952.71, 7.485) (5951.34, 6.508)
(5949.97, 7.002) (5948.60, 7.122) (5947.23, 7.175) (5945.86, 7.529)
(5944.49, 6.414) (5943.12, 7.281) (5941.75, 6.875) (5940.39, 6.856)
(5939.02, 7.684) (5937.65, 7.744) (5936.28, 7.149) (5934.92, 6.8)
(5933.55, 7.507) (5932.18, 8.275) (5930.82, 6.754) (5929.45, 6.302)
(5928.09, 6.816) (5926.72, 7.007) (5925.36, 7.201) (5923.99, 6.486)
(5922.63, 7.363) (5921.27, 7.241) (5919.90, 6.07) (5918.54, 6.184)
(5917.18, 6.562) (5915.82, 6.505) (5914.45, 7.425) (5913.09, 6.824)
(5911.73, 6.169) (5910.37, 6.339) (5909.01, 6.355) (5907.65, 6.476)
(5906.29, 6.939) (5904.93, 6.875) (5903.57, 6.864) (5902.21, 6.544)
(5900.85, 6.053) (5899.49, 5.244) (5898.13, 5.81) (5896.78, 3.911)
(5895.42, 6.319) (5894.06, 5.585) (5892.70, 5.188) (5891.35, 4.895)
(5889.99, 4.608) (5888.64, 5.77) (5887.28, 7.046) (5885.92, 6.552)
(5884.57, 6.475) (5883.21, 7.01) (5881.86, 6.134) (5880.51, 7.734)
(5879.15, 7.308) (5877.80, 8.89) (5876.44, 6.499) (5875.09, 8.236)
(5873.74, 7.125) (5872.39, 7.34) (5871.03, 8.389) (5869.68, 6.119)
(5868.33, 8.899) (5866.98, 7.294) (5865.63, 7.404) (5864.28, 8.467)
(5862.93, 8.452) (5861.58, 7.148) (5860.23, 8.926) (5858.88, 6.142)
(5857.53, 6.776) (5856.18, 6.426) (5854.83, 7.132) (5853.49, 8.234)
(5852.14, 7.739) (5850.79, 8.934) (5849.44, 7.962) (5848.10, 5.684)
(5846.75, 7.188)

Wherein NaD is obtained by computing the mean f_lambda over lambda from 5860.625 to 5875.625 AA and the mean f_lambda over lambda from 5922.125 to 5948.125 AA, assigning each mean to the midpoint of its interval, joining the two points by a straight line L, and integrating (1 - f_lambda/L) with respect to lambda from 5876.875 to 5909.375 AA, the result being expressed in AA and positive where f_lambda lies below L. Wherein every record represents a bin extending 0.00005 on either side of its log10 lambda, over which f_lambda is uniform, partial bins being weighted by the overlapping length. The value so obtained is 5.3 AA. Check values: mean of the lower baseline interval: 7.73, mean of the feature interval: 6.27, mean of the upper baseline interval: 7.11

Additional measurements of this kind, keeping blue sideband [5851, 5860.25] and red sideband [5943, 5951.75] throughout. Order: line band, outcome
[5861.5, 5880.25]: -1.16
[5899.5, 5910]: 0.95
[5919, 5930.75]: 0.46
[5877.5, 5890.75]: 0.98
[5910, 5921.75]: 0.86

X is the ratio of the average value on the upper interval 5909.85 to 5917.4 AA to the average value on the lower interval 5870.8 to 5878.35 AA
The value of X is 0.9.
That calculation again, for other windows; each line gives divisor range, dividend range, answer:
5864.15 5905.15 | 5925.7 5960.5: 1.06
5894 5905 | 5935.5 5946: 1.22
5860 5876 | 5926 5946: 0.92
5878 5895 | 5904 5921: 1.05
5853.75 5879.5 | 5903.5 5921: 0.87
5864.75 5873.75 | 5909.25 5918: 0.88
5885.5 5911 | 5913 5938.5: 1.17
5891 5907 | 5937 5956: 1.20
